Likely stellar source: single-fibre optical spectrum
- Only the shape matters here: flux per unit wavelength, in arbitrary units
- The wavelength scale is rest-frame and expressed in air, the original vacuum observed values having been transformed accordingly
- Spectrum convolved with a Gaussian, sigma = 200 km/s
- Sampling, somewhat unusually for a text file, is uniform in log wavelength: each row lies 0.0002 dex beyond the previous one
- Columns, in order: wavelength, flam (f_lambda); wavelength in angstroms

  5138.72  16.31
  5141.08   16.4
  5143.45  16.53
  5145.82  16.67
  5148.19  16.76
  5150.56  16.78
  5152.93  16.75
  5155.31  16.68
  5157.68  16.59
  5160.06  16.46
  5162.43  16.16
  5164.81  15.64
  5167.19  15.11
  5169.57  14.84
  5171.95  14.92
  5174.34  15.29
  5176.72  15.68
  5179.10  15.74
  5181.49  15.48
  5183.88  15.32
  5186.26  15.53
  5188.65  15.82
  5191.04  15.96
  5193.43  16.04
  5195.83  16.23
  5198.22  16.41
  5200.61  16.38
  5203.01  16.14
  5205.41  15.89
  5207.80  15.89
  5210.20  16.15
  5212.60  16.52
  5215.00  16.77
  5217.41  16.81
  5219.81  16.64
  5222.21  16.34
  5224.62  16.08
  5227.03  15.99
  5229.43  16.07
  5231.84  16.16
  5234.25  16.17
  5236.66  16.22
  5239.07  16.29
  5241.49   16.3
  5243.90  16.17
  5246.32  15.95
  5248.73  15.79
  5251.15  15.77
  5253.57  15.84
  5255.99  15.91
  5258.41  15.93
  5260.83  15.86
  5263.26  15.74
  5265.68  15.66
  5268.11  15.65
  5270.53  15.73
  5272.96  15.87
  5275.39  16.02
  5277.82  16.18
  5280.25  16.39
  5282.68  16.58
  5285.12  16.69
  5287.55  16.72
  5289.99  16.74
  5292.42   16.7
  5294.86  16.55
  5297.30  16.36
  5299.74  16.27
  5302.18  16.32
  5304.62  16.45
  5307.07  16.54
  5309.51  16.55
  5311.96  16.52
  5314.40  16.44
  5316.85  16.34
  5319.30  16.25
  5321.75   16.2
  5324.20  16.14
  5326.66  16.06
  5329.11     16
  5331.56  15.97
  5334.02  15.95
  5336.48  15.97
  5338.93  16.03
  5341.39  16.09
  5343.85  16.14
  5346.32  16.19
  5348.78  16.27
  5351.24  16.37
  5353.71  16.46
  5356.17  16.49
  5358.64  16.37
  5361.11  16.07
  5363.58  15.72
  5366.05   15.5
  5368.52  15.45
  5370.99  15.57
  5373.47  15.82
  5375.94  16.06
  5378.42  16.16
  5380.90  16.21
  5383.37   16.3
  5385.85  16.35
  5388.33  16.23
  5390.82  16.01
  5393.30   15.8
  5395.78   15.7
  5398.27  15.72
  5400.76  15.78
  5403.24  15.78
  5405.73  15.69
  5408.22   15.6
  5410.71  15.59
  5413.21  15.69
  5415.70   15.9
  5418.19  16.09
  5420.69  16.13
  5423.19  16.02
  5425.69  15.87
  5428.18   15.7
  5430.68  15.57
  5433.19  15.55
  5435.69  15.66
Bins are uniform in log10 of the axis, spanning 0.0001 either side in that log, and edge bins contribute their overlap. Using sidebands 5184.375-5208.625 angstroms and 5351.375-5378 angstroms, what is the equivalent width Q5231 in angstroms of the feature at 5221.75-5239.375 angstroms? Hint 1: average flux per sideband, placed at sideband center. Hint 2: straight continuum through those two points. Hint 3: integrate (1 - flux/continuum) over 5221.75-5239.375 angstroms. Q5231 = -0.2 angstroms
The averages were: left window 16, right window 16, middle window 16.2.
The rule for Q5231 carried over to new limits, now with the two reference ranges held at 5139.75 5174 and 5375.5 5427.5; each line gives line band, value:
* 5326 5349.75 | -0.1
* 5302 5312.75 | -0.3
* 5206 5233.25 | -0.4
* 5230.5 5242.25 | -0.1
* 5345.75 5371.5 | -0.1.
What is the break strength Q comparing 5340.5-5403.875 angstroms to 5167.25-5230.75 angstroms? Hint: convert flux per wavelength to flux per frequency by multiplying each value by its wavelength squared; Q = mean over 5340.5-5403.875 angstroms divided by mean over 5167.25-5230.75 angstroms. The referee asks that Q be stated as 1.1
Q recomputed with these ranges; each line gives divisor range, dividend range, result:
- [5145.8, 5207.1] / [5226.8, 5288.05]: 1.04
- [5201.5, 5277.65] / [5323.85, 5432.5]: 1.05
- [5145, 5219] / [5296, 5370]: 1.07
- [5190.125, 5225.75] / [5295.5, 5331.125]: 1.04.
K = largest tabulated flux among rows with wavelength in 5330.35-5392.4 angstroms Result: 16.49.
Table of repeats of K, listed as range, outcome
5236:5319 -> 16.74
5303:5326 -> 16.55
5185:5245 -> 16.81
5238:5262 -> 16.3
